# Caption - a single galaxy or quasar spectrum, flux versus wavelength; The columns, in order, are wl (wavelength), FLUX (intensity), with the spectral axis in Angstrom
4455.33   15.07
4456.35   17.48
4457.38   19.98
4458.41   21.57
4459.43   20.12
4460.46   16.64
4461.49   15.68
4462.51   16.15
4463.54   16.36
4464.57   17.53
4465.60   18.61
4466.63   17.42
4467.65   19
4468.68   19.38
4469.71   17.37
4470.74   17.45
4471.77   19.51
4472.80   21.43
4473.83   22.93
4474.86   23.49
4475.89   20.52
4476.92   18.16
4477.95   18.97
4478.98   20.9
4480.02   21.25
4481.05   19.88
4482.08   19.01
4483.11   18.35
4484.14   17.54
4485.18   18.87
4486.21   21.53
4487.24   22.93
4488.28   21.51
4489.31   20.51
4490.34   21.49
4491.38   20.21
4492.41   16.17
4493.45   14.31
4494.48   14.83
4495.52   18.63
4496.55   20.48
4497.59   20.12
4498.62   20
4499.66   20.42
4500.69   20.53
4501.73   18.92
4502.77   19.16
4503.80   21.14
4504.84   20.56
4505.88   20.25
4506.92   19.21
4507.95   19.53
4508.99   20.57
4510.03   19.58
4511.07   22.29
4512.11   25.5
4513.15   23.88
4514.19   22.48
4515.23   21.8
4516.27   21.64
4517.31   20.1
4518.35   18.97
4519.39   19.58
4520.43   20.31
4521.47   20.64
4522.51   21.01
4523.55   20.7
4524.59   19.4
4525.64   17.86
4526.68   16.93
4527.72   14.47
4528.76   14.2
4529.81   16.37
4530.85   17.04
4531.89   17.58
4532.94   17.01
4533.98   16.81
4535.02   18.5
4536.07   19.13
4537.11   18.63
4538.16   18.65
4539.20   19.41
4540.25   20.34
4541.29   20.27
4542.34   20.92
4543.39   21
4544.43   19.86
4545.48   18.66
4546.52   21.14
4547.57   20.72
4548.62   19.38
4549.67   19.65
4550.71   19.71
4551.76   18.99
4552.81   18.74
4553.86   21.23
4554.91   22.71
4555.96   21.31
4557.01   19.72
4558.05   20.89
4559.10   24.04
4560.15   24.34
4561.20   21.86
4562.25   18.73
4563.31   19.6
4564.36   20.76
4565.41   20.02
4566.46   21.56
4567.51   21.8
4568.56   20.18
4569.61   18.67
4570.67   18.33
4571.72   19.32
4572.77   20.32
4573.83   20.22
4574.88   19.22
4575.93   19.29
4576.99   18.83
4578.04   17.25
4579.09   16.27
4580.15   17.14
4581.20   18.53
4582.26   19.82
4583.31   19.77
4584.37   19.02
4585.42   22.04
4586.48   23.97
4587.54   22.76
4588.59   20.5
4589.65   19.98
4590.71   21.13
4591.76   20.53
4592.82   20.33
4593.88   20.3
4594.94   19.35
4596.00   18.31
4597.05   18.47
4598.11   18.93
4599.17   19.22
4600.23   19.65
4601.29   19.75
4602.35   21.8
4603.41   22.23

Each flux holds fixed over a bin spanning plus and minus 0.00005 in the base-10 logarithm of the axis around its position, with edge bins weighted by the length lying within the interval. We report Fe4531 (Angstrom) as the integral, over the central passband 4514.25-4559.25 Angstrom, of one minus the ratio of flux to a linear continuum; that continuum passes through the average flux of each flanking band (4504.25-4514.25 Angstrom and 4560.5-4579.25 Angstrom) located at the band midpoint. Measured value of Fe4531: 2.5 Angstrom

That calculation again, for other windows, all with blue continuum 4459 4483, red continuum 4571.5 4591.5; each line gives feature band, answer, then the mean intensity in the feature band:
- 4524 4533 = 1.22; 16.8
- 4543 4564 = -1.10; 20.6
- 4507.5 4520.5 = -1.33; 21.3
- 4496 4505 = -0.42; 20.1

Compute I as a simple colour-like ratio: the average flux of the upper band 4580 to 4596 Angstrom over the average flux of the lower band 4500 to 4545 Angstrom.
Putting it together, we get 1.0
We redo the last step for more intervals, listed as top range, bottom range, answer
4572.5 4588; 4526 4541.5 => 1.11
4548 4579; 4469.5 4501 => 1.03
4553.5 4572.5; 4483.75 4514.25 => 1.04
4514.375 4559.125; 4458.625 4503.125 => 1.01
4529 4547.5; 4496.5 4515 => 0.91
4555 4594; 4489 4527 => 1.01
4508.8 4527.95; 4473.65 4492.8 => 1.01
